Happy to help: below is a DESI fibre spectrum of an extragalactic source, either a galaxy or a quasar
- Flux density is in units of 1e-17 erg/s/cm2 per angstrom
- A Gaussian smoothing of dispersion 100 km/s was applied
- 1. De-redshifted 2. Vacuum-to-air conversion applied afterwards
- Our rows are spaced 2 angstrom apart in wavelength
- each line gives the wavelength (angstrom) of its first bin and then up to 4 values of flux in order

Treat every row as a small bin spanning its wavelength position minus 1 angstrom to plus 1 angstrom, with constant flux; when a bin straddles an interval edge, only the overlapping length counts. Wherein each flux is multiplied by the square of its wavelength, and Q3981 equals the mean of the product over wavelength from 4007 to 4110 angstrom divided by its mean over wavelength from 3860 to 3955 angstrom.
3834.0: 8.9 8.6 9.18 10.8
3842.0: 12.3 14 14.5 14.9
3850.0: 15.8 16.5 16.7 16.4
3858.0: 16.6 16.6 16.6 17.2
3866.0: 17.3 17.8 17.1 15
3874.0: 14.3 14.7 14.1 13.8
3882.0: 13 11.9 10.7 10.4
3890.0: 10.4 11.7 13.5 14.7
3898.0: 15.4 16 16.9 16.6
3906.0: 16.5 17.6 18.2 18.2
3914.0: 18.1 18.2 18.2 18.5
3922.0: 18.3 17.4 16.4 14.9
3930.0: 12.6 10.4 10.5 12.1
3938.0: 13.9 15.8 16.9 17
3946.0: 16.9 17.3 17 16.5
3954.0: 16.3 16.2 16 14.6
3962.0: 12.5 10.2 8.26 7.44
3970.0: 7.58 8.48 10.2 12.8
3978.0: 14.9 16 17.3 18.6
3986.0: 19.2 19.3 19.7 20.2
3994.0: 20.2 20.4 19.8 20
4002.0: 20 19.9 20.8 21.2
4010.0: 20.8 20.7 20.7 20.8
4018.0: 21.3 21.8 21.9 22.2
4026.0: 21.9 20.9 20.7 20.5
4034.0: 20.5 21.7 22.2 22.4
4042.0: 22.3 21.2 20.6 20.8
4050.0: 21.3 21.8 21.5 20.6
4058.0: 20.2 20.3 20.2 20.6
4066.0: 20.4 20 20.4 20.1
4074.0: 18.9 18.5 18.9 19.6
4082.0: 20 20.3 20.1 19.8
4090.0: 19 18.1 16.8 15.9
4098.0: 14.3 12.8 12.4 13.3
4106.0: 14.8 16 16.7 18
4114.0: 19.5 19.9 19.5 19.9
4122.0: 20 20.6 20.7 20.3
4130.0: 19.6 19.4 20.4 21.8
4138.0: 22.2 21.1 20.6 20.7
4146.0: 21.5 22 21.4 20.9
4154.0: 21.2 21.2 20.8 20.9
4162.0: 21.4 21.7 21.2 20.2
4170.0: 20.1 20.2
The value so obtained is 1.38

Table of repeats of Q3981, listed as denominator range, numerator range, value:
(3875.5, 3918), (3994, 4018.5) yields 1.46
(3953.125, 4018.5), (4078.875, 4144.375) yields 1.18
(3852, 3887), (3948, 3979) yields 0.87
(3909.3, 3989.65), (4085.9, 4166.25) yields 1.40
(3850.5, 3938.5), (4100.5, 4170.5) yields 1.46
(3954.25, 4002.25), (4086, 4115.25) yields 1.13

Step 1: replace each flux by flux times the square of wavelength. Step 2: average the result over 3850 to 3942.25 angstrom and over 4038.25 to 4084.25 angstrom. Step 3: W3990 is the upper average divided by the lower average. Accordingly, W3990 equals 1.46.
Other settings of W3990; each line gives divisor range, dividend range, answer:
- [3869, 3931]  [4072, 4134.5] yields 1.32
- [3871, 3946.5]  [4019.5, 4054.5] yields 1.53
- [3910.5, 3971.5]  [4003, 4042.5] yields 1.50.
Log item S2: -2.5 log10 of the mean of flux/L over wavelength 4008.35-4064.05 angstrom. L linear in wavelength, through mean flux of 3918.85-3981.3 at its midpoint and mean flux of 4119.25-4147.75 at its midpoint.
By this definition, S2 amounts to -0.230 mag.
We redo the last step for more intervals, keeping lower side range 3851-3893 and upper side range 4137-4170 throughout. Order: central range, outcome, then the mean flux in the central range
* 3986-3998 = -0.14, 19.9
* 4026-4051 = -0.15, 21.3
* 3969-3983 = 0.34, 12.5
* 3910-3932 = -0.07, 16.8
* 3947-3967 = 0.15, 14.5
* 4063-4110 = 0.10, 17.8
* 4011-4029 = -0.18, 21.4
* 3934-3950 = 0.06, 15.5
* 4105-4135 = 0.08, 19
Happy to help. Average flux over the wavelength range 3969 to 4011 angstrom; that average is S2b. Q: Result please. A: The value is 17.5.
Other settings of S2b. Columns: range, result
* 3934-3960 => 15.7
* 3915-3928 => 17.6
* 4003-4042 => 21.2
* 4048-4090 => 20.2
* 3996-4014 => 20.4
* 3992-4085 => 20.7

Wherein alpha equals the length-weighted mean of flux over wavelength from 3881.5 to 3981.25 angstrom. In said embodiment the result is 14.4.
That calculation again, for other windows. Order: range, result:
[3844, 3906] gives 14.9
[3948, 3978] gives 12.7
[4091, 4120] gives 16.4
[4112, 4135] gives 19.9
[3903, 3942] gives 15.9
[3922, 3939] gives 13.8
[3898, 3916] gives 17.2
